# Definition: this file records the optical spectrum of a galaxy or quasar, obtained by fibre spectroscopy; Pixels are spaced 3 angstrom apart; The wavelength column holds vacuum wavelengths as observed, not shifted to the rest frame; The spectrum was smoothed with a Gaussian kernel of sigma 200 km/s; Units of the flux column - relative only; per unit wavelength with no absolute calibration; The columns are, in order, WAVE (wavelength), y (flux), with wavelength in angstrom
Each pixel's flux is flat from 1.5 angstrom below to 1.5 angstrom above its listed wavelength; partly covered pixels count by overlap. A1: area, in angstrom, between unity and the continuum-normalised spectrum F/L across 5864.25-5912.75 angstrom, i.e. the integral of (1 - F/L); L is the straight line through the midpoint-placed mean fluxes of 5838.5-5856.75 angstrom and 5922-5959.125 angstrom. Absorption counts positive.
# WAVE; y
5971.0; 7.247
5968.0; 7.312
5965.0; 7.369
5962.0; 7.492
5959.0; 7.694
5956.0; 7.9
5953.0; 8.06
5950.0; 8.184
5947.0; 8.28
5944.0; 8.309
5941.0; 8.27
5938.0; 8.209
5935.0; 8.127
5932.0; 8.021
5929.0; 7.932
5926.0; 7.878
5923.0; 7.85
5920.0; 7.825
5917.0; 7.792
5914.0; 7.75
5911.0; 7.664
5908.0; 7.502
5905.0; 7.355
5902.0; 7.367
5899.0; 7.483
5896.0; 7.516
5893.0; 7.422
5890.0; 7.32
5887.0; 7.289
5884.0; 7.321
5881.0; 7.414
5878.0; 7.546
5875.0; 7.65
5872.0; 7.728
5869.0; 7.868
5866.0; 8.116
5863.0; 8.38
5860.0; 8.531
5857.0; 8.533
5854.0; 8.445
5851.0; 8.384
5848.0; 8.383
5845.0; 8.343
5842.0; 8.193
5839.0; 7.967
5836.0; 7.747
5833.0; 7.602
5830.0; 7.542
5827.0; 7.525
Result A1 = 4.0 angstrom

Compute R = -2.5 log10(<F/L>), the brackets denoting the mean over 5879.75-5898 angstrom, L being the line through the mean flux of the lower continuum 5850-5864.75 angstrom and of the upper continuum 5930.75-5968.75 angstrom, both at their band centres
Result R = 0.12 mag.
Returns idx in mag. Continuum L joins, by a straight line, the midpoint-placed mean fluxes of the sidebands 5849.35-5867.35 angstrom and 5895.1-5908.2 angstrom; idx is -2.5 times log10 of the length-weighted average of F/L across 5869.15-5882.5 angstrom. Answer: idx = 0.06 mag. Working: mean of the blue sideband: 8.4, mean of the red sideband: 7.44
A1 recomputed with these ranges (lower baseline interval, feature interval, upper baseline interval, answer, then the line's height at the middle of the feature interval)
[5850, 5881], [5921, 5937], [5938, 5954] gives 0.4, 8.19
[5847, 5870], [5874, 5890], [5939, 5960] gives 1.7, 8.28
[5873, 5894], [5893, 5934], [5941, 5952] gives 0.7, 7.82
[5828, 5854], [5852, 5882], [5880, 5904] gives -1.3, 7.71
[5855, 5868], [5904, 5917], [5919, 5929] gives 0.6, 7.97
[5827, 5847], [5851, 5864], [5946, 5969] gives -1.0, 7.87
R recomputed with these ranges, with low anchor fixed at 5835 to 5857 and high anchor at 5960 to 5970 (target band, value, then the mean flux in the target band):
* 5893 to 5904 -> 0.060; 7.45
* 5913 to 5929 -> -0.017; 7.83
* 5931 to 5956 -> -0.085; 8.17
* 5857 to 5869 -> -0.024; 8.31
